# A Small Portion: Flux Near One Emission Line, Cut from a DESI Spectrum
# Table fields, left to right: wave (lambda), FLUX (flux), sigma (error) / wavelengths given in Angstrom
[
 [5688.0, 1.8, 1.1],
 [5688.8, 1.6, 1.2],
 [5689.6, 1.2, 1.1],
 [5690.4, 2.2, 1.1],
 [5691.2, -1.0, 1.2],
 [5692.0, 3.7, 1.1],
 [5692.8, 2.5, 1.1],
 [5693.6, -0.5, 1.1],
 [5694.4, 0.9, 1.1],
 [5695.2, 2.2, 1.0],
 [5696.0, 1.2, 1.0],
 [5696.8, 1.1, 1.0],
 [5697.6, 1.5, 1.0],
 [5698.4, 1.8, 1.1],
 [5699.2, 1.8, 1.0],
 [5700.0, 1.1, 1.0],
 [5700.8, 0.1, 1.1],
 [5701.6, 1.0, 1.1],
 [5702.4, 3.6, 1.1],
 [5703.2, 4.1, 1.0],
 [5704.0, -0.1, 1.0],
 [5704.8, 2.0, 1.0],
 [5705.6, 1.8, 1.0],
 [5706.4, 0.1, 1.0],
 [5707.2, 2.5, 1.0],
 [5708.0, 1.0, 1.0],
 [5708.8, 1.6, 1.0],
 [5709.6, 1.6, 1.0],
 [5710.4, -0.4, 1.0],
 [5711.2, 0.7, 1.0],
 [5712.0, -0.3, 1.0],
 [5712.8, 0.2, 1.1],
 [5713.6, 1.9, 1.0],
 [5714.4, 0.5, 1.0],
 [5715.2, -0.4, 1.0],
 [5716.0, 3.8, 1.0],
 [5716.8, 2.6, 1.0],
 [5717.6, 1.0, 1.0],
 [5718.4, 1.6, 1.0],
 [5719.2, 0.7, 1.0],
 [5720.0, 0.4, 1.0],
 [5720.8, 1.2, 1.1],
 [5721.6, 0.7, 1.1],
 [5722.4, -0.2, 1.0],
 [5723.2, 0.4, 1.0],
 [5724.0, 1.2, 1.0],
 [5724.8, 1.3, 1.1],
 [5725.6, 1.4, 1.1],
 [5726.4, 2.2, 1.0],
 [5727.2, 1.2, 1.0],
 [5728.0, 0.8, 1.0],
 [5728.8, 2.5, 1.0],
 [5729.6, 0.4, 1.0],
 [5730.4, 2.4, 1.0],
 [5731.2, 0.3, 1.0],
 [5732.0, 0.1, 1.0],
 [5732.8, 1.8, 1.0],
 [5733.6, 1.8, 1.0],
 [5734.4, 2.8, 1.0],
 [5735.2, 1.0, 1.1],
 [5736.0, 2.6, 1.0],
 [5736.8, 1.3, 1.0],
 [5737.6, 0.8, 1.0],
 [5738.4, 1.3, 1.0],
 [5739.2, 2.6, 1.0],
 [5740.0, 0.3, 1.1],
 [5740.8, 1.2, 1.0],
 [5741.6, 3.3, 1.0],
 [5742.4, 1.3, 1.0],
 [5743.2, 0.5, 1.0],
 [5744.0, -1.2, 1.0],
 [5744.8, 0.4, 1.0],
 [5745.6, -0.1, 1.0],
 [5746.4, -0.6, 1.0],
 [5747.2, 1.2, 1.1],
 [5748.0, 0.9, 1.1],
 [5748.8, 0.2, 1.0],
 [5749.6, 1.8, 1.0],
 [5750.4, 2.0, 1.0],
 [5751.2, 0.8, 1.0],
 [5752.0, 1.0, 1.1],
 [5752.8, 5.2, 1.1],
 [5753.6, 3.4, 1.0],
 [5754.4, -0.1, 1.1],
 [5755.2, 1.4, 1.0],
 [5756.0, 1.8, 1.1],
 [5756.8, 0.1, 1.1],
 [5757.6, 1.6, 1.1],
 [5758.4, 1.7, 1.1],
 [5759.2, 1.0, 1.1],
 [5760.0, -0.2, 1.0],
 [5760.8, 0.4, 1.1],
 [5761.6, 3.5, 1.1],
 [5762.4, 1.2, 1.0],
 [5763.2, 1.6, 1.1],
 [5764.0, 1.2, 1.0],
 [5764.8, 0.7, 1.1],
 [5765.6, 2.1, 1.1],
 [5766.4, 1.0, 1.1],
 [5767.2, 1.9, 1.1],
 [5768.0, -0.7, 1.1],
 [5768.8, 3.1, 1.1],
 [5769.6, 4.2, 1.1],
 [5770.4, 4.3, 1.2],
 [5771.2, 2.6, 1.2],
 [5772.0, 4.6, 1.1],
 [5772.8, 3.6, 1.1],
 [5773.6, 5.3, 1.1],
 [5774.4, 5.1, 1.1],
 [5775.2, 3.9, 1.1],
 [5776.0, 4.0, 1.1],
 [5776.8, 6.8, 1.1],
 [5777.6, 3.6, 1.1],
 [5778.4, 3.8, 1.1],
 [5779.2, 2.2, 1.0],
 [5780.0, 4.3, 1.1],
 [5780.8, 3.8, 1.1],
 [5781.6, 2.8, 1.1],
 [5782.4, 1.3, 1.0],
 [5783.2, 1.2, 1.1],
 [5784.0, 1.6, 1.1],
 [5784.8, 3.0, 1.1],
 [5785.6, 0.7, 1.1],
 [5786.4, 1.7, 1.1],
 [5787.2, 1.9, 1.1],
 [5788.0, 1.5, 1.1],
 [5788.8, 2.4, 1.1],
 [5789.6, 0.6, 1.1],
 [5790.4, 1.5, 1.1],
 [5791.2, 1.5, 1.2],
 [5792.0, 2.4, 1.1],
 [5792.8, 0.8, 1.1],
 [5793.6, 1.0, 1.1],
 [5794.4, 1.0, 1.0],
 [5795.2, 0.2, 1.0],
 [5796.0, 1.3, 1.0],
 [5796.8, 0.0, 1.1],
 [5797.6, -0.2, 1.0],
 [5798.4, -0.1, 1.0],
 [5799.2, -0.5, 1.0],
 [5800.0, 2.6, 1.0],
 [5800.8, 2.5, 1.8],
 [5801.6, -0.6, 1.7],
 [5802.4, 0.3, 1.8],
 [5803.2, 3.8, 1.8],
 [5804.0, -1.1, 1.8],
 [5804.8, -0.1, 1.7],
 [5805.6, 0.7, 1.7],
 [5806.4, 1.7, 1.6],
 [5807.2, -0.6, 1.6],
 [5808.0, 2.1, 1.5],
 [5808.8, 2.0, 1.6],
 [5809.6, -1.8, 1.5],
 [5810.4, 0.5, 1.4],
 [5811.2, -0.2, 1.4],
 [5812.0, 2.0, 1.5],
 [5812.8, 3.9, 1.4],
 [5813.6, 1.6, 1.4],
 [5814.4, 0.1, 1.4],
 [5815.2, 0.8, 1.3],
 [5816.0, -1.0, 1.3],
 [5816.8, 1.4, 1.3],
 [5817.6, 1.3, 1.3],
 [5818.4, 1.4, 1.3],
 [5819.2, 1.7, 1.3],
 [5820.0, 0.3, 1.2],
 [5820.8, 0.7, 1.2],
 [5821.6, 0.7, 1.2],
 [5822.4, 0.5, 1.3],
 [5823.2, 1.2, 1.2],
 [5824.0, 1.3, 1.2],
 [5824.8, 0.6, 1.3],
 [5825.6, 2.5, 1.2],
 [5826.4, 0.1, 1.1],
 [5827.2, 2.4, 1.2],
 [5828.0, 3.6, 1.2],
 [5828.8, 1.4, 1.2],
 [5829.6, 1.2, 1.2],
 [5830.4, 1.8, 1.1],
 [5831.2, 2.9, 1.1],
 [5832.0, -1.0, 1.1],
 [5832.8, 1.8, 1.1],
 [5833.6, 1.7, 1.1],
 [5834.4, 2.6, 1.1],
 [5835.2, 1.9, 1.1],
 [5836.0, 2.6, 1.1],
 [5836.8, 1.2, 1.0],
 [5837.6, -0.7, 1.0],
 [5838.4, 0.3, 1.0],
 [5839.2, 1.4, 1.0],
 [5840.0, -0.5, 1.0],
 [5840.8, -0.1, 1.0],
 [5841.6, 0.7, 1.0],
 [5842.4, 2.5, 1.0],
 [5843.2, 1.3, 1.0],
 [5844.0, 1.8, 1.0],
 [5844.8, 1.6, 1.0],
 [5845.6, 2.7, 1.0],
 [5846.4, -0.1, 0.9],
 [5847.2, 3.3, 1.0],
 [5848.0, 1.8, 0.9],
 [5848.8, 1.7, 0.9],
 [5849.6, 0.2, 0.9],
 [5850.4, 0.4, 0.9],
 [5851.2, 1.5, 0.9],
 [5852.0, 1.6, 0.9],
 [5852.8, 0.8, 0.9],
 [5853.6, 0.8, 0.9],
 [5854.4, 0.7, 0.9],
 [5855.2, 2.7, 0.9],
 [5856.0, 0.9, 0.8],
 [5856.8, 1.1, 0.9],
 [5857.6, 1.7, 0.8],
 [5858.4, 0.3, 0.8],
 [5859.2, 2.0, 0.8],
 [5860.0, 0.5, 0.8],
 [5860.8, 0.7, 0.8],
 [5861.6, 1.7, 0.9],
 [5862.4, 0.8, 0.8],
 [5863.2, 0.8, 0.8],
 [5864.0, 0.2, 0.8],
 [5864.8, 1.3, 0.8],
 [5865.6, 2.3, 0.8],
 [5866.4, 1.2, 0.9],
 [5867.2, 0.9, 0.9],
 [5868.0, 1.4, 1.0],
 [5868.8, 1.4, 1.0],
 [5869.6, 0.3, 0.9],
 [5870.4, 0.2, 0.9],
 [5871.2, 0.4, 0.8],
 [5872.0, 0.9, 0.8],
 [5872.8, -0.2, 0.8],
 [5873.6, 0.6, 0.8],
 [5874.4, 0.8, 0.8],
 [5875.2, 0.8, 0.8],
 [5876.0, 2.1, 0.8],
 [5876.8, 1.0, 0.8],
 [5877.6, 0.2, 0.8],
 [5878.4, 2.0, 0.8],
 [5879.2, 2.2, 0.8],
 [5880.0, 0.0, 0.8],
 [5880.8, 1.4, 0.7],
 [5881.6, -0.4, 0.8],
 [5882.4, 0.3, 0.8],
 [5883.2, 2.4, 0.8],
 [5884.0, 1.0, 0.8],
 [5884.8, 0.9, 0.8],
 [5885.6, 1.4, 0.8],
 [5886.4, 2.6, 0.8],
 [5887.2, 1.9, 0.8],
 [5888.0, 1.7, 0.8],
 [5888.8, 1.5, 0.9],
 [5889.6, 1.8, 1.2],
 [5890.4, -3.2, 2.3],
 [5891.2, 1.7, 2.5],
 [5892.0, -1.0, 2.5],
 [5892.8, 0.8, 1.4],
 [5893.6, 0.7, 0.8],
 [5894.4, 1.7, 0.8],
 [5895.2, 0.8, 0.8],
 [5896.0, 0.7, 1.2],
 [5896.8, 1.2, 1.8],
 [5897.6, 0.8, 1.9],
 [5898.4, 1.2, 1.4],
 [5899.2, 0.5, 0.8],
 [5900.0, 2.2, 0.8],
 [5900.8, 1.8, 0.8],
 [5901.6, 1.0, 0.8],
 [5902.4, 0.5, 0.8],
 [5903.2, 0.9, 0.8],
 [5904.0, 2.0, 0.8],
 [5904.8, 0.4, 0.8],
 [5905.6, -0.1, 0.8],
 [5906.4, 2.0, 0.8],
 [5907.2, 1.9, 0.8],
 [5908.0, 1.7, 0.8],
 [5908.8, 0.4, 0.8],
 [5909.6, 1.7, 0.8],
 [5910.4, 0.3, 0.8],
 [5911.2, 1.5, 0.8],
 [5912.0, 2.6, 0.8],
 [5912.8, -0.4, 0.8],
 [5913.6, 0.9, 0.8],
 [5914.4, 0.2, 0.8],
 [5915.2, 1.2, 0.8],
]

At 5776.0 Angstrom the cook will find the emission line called [O II] 3727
